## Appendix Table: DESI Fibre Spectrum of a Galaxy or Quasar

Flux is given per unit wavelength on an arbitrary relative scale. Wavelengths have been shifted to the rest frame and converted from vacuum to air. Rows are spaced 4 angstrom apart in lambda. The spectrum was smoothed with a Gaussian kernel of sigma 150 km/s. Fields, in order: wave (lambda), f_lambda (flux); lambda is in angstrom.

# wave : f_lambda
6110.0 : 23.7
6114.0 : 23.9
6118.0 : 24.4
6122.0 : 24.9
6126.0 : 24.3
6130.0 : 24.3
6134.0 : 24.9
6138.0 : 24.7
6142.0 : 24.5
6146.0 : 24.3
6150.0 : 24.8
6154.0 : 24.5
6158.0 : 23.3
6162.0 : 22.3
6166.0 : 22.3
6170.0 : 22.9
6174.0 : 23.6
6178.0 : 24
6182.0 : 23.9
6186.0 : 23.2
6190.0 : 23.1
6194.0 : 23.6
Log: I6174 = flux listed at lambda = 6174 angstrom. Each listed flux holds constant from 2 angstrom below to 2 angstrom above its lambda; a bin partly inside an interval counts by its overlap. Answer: 23.6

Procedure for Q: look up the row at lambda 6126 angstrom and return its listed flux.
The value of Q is 24.3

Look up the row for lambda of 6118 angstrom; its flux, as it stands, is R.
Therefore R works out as 24.4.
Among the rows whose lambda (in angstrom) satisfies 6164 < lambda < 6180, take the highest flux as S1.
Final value 24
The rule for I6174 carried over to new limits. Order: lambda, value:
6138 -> 24.7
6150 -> 24.8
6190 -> 23.1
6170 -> 22.9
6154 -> 24.5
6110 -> 23.7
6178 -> 24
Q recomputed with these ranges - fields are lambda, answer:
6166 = 22.3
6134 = 24.9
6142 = 24.5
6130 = 24.3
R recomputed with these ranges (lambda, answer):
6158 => 23.3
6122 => 24.9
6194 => 23.6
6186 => 23.2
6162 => 22.3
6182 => 23.9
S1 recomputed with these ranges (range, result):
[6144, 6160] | 24.8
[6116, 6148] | 24.9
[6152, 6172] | 24.5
